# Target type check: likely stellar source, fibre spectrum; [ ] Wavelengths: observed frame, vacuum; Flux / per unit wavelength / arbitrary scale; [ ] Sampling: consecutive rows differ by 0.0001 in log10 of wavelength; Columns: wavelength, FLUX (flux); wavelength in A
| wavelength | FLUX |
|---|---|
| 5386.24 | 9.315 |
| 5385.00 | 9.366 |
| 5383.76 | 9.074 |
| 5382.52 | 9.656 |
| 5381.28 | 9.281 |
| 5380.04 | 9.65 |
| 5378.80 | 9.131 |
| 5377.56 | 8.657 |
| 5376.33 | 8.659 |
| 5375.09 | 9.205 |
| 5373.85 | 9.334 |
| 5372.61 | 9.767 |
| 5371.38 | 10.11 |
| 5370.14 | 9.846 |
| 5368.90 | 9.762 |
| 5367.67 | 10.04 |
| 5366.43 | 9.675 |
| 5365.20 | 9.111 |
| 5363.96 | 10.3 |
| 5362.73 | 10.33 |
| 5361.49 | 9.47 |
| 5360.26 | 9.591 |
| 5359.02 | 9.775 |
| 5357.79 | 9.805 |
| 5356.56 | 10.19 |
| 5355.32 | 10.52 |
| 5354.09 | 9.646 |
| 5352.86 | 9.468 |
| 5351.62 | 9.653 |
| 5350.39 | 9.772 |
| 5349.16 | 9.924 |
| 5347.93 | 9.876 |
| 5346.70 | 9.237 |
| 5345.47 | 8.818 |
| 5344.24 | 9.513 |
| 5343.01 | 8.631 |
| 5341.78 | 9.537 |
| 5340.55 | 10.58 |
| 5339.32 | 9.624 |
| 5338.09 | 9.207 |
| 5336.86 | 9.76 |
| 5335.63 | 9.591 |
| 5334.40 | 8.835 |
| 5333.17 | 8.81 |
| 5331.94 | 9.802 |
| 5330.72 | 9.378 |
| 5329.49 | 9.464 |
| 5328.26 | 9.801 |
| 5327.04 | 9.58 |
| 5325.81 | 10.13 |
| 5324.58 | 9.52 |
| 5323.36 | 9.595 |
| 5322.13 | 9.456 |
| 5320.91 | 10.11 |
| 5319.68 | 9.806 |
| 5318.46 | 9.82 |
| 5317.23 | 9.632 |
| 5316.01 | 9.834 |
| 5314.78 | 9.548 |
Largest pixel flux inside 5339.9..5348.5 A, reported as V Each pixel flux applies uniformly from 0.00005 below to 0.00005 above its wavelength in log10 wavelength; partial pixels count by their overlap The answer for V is 10.58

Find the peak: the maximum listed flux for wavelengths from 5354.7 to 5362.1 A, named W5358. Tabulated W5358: 10.52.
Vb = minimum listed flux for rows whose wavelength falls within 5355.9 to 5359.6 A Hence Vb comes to 9.775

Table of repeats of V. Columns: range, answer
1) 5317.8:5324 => 10.11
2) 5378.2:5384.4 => 9.656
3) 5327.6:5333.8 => 9.802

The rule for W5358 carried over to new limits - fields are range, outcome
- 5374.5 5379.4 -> 9.205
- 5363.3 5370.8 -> 10.3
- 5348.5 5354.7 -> 9.924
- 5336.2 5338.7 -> 9.76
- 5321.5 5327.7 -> 10.13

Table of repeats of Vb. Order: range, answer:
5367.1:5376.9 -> 8.659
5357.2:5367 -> 9.111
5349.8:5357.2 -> 9.468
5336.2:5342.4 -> 9.207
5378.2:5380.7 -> 9.131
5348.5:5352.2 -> 9.653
